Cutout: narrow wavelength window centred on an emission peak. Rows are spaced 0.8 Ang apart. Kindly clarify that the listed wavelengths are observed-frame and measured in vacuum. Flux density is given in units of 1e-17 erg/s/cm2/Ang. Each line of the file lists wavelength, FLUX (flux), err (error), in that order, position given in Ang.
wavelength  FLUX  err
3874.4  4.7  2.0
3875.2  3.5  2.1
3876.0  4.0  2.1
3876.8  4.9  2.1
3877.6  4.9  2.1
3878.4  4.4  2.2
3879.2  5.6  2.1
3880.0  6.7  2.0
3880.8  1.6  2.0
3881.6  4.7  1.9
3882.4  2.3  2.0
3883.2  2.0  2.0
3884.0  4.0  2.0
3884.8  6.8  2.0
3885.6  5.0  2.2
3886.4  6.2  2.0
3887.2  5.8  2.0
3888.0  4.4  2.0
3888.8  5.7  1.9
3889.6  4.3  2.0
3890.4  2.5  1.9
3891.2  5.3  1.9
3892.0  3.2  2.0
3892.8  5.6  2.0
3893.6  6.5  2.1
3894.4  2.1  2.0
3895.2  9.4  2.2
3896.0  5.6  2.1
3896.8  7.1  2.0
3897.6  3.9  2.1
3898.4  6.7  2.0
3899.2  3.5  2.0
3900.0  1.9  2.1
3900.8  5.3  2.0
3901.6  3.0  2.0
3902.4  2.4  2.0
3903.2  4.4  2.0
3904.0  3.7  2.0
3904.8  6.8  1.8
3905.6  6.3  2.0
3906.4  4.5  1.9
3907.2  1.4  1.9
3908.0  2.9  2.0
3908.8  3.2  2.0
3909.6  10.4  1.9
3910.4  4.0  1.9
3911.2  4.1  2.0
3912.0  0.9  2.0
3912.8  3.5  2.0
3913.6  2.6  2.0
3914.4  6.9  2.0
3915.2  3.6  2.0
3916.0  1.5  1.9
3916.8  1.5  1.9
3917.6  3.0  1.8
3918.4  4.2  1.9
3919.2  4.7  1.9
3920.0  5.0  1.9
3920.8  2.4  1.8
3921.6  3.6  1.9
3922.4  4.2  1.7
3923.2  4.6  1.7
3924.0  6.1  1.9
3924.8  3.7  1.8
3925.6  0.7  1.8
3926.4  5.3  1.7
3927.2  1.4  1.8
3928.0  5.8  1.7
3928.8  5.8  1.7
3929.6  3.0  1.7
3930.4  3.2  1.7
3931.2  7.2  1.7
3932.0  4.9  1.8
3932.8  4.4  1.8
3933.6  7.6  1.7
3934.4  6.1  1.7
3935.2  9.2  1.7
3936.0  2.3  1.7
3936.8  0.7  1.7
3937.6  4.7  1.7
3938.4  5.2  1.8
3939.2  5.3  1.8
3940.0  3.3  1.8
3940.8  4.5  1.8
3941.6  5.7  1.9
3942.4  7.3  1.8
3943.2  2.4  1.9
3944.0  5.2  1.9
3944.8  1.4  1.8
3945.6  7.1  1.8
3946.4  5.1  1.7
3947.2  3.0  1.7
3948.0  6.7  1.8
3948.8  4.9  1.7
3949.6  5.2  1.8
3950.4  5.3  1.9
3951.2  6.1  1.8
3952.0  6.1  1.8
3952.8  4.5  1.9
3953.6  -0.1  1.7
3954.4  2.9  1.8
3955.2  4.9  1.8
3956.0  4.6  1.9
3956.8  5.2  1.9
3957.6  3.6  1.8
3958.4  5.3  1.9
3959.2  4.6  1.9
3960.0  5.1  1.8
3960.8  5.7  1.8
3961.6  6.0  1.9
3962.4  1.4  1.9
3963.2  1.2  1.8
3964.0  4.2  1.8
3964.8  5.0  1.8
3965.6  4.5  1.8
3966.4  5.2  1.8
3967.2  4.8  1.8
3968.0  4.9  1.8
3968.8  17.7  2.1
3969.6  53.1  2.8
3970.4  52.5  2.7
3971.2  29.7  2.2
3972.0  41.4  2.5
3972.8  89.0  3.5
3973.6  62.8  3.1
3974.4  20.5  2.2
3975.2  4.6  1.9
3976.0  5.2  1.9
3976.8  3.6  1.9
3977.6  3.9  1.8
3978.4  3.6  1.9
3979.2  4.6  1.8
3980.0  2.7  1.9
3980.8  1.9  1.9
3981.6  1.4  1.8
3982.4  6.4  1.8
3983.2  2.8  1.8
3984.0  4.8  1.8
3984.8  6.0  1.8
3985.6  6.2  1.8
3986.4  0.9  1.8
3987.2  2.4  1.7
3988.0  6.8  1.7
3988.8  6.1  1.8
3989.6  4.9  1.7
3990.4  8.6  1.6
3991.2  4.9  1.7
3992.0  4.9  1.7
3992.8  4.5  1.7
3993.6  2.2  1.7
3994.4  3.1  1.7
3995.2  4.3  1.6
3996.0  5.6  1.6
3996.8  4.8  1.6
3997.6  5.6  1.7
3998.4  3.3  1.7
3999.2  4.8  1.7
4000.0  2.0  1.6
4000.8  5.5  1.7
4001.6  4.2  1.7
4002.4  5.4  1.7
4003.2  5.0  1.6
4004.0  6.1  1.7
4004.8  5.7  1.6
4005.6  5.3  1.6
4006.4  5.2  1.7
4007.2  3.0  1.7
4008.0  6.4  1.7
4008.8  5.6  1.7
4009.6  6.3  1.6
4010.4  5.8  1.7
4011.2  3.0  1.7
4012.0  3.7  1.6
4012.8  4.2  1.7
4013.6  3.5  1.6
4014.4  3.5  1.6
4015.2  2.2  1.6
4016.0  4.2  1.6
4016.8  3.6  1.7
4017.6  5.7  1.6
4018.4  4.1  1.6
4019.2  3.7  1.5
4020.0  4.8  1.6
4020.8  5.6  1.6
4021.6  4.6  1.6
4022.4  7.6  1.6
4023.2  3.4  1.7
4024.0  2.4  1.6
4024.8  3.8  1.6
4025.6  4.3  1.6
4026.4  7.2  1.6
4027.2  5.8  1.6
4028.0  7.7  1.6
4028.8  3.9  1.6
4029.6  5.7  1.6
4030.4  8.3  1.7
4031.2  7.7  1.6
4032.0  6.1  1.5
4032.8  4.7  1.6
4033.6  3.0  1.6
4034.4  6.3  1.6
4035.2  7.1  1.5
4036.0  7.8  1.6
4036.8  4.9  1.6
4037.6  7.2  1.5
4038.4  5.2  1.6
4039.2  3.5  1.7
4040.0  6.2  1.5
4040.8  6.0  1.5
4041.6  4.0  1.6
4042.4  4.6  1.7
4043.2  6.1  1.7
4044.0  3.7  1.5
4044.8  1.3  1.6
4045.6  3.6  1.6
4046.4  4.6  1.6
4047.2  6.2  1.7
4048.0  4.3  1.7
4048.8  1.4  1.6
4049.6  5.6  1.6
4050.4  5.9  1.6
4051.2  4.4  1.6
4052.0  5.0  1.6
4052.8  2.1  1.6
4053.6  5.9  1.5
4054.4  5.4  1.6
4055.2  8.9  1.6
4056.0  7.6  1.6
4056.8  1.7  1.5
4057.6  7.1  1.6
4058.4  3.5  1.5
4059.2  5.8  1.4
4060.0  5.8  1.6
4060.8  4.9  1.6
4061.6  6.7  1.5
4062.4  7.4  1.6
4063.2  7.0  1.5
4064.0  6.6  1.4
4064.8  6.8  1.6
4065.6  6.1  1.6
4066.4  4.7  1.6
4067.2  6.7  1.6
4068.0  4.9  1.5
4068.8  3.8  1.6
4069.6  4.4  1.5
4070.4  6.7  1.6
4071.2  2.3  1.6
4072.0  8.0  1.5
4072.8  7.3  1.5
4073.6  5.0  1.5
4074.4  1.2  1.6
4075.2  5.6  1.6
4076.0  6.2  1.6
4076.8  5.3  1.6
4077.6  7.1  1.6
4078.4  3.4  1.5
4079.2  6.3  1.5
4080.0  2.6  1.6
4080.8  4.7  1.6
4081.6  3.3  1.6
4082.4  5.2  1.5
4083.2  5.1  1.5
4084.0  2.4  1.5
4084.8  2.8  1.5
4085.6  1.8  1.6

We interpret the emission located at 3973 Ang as [O II]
